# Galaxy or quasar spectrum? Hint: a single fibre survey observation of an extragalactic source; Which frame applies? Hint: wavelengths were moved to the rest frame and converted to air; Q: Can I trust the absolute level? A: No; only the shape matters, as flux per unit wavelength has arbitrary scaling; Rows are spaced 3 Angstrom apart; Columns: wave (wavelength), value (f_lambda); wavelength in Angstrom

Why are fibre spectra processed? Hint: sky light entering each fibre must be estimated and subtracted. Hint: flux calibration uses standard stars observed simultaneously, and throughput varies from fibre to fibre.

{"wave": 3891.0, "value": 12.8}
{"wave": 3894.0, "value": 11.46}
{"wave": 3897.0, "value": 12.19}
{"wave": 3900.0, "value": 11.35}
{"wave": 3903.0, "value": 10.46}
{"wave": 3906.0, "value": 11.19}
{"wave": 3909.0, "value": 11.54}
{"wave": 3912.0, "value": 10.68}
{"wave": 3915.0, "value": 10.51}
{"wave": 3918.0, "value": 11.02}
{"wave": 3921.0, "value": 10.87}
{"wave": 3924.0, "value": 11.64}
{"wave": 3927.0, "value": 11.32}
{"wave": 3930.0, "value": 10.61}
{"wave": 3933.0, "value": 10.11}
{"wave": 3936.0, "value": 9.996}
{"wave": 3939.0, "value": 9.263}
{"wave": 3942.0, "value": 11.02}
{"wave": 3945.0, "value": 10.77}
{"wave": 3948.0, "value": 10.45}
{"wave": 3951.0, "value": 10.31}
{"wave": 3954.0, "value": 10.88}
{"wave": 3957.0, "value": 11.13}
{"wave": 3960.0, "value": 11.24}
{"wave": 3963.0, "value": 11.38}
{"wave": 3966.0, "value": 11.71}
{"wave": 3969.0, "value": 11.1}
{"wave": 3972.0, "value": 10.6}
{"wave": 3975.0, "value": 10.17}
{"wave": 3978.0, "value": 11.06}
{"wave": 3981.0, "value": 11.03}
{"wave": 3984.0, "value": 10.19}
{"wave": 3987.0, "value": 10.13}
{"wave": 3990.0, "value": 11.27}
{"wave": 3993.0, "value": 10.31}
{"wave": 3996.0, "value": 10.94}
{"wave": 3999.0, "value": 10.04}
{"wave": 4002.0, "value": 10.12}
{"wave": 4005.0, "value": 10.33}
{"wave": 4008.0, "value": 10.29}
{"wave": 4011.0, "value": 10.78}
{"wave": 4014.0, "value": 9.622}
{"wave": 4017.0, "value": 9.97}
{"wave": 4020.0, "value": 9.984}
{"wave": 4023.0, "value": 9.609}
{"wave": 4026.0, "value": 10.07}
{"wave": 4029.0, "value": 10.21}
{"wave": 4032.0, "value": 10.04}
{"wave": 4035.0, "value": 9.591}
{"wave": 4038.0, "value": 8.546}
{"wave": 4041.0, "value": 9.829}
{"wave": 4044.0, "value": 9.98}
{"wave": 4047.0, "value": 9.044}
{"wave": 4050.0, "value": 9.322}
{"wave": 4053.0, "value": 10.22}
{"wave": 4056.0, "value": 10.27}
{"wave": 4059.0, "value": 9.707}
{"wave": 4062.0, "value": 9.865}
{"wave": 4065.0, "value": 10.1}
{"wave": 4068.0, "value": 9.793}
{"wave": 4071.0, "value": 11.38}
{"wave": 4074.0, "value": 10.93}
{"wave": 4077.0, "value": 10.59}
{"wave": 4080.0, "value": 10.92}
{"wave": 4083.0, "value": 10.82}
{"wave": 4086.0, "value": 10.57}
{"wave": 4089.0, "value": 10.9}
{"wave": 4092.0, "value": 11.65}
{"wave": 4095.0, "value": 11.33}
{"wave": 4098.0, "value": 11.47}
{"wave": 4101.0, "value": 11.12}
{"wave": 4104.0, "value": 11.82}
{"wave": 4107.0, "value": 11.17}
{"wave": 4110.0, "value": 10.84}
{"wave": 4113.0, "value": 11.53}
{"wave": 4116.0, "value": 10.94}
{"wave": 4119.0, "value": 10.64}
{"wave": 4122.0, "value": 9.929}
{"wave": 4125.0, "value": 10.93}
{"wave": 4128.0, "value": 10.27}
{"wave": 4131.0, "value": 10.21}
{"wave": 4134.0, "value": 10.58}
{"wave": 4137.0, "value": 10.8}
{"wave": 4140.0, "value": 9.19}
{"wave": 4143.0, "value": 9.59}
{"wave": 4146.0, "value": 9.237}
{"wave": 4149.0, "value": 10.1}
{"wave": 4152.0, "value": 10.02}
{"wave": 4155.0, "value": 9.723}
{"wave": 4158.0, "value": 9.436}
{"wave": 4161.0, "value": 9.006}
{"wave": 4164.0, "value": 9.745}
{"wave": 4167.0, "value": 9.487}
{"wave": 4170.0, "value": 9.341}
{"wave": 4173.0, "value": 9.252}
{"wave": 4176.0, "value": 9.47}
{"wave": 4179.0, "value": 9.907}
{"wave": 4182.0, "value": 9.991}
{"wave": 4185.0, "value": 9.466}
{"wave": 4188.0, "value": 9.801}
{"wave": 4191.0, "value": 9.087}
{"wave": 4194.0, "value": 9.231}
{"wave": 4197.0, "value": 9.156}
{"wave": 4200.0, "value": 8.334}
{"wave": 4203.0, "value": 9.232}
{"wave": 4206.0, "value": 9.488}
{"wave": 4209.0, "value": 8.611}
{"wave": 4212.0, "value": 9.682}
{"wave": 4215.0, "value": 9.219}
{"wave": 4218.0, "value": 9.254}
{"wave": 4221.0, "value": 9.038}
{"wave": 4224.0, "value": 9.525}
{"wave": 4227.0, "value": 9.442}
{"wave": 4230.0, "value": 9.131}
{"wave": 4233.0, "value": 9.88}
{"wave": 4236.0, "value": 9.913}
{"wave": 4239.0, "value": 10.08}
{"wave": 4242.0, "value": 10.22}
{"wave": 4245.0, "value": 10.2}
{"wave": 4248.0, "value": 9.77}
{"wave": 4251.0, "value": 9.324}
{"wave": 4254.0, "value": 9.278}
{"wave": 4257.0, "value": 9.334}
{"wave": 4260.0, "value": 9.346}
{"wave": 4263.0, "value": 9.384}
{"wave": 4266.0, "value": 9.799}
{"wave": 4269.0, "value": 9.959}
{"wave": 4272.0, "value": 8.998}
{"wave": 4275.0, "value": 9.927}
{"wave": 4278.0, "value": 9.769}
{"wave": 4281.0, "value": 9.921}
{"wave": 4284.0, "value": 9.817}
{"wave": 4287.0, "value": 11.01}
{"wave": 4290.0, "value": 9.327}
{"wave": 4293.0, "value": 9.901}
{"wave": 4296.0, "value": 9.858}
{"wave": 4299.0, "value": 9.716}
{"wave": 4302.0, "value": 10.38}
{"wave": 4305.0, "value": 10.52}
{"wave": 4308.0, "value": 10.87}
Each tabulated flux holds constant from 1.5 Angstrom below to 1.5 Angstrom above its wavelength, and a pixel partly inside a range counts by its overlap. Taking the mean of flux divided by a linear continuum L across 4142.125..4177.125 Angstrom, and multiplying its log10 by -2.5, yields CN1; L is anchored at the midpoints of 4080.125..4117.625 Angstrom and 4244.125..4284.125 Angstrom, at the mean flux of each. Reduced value 0.11 mag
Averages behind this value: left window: 11.2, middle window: 9.53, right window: 9.62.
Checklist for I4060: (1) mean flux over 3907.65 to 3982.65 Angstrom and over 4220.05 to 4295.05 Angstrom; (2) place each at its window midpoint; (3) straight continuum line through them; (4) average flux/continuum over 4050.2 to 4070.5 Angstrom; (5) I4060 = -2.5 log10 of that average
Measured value 0.04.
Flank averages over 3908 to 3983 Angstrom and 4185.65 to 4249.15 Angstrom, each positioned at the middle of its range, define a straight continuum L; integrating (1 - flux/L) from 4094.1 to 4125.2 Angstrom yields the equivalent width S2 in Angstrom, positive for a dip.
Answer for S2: -3.4 Angstrom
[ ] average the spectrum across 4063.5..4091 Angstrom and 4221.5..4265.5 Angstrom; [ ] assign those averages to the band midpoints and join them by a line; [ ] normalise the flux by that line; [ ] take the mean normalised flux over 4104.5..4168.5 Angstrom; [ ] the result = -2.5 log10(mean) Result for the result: 0.013 mag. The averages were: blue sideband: 10.7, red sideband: 9.62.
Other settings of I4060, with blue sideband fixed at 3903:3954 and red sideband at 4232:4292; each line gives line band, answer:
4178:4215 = 0.07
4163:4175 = 0.06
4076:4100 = -0.08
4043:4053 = 0.09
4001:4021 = 0.03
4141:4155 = 0.04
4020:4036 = 0.05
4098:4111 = -0.11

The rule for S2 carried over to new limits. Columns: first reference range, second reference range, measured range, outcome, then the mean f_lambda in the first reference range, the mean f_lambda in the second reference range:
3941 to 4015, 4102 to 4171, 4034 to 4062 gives 2.3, 10.7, 10.2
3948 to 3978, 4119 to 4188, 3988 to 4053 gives 3.7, 10.9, 9.82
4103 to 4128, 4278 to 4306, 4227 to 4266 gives 2.3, 10.9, 10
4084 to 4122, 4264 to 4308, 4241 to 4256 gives 0.7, 11.1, 9.95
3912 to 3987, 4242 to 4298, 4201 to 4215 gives 1.0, 10.8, 9.73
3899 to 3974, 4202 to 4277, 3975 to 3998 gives -0.1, 10.8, 9.52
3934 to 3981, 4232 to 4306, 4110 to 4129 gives -0.9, 10.7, 9.82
